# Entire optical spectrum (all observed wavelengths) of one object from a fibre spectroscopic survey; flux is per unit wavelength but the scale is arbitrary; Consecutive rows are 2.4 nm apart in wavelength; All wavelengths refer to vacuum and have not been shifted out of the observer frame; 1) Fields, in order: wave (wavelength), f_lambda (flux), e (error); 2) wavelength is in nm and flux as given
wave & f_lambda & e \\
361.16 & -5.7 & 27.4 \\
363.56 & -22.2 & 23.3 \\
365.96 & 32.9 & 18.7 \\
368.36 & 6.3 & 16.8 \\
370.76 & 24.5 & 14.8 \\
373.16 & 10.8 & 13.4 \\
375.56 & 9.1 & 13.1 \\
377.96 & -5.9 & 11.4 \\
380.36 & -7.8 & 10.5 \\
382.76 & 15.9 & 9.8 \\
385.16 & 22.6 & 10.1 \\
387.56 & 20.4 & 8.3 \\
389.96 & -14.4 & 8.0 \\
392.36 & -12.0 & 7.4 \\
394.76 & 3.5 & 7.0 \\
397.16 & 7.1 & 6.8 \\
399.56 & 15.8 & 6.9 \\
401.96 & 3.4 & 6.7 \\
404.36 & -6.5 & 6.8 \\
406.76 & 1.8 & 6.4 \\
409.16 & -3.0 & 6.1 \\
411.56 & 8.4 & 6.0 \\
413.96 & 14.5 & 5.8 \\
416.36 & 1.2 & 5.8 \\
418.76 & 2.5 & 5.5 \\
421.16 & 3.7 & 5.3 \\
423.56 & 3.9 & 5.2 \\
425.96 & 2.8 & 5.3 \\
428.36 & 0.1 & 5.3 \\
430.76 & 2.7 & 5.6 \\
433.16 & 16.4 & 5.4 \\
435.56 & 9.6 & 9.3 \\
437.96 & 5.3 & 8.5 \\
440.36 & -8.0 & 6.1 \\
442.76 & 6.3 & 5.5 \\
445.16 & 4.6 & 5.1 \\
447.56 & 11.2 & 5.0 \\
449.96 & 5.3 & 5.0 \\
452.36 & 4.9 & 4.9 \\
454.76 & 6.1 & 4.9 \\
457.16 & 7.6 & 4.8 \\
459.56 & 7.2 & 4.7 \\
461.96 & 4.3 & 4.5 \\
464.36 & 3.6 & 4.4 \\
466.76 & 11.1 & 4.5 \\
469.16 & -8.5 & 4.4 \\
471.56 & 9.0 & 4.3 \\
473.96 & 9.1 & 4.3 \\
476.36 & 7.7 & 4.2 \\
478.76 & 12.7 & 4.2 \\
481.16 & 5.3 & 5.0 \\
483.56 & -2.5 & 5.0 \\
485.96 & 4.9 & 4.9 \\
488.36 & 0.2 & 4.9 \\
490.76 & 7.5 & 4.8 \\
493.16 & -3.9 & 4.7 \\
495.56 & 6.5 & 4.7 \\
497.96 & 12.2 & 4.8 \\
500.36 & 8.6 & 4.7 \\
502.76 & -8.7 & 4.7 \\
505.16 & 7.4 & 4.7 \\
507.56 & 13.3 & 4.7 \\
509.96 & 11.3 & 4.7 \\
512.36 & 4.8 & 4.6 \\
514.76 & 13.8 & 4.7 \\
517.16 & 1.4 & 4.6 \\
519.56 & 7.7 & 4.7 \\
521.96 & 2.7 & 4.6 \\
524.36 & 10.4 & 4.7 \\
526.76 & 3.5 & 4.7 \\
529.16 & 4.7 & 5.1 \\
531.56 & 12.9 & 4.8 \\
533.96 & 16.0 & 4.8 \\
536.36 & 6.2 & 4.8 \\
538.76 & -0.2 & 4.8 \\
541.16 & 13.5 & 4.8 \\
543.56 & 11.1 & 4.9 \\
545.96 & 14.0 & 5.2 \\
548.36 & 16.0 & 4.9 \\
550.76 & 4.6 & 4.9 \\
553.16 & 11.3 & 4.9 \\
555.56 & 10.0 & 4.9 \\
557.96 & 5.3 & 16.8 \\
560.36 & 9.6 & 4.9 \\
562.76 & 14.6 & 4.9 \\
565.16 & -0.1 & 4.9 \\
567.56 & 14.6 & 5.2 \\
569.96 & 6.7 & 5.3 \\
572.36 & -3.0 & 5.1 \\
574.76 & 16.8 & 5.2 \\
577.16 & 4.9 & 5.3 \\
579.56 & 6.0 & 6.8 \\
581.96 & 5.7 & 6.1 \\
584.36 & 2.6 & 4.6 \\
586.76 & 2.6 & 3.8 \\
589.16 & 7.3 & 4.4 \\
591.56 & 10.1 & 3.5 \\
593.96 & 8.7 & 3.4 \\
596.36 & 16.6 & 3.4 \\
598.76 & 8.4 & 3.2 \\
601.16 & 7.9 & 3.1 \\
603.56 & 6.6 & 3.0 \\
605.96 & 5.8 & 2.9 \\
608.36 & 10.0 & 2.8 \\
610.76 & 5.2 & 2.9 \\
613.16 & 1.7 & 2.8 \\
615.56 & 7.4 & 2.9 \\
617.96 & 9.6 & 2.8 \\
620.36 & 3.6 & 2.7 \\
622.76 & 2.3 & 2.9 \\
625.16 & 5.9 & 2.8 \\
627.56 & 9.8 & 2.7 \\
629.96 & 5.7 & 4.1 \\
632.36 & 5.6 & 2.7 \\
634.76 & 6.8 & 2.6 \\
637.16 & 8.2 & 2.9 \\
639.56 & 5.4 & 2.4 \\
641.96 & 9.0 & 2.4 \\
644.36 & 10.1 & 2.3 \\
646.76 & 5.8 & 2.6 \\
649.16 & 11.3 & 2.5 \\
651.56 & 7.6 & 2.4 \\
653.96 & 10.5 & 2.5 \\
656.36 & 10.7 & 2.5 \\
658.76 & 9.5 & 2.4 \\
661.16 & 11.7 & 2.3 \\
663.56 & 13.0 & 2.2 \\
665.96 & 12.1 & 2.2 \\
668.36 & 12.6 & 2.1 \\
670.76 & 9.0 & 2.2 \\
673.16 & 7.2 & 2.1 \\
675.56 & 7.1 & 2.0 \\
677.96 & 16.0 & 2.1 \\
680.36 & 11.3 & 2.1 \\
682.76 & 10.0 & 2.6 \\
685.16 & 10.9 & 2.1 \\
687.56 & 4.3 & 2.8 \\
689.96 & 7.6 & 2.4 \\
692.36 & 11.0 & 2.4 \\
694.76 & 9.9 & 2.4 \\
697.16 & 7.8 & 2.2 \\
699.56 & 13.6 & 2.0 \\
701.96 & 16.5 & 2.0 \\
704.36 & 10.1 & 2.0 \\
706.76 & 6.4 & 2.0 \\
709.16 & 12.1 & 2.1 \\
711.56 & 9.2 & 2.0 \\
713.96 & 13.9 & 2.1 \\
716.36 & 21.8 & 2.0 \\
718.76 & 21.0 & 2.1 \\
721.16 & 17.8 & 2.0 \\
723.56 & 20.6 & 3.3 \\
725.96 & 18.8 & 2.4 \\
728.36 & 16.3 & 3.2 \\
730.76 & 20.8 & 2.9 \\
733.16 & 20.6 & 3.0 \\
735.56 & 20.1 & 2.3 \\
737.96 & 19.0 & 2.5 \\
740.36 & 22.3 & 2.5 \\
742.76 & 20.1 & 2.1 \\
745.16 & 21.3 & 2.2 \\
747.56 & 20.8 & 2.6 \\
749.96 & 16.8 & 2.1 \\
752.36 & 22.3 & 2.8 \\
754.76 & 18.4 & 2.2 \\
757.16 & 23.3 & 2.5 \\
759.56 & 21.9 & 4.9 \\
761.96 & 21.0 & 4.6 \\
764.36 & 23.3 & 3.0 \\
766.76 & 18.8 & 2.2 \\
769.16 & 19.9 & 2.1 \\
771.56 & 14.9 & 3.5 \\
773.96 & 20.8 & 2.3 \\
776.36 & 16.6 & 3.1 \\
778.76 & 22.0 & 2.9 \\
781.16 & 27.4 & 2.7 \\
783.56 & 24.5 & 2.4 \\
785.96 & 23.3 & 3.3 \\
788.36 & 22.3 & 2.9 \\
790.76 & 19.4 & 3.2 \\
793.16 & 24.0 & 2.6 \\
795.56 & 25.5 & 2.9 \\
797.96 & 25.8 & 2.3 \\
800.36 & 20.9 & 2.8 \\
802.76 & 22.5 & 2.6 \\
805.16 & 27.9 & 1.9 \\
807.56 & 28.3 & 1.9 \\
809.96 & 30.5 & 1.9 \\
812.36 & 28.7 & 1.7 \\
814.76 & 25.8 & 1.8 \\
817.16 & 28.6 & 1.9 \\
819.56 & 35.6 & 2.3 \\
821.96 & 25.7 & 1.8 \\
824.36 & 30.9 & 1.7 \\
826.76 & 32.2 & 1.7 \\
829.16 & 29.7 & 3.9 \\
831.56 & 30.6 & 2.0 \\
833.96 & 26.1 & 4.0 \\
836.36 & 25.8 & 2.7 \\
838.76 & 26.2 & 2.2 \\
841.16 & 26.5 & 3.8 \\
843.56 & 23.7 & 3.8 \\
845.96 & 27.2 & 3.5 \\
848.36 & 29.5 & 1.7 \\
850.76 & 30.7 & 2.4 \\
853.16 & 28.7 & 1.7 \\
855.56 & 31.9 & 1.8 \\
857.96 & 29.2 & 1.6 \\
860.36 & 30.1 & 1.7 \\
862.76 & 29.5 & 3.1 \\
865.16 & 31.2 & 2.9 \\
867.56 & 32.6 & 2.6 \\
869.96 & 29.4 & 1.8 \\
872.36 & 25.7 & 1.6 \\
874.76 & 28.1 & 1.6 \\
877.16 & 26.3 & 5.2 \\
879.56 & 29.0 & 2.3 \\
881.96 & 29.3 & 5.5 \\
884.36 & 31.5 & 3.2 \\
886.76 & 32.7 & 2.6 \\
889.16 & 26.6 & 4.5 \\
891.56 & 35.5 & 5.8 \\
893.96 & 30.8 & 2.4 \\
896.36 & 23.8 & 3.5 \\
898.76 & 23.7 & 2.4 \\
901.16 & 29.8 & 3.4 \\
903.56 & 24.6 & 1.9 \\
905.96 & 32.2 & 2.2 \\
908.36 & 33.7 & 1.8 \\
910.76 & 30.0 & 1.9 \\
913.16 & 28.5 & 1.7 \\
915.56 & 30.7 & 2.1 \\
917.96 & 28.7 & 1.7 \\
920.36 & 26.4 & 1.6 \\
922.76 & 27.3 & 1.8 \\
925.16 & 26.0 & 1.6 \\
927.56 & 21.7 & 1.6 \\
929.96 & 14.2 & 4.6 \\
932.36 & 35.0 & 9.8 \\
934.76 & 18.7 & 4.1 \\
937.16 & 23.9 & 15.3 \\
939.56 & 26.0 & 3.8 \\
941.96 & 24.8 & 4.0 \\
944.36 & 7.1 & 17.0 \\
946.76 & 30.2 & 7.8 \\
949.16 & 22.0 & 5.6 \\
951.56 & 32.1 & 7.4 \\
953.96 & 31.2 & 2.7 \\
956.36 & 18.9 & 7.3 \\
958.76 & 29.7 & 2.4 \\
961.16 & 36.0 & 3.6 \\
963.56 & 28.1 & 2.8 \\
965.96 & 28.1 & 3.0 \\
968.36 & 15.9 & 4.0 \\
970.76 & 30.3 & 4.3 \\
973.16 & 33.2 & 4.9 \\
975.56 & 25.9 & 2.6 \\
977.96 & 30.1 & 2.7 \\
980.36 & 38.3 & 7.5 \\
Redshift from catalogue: 0.79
